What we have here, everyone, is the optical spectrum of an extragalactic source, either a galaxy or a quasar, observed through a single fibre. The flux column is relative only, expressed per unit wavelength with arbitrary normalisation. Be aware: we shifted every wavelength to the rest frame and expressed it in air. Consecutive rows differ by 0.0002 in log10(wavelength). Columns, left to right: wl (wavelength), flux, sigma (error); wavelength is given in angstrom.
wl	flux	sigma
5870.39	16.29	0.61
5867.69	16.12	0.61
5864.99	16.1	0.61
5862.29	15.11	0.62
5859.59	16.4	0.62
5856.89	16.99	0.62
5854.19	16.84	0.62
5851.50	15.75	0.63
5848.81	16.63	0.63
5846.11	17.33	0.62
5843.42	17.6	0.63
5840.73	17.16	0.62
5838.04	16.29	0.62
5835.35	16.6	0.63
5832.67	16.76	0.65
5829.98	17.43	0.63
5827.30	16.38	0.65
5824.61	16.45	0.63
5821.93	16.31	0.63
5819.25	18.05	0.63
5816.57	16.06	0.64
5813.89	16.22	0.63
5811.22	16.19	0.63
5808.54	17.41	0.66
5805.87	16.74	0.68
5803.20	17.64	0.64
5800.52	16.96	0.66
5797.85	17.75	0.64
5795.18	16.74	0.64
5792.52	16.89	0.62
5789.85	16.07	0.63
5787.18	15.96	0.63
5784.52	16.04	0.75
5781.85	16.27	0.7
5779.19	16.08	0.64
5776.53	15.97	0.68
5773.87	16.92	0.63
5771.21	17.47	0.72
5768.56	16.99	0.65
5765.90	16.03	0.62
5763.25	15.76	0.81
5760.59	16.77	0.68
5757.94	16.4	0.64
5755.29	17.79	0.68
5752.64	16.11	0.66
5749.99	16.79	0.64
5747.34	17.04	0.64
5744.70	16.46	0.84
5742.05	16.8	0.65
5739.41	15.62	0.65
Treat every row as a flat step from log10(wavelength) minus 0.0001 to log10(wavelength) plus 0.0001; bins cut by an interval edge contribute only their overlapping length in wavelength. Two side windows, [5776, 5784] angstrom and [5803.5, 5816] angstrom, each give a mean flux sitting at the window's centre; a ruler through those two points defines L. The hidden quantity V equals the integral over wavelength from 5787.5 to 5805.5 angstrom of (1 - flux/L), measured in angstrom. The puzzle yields -0.55 angstrom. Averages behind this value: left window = 16.1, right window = 16.7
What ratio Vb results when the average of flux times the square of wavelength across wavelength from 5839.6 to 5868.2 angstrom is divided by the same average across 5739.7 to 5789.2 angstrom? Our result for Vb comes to 1.03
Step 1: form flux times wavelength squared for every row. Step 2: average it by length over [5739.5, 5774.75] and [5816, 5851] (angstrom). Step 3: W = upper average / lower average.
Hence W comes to 1.0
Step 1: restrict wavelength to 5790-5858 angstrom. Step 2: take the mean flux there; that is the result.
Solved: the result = 16.8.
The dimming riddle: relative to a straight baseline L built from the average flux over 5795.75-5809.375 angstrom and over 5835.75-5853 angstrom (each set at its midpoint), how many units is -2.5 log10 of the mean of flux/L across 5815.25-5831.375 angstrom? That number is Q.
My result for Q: 0.016 mag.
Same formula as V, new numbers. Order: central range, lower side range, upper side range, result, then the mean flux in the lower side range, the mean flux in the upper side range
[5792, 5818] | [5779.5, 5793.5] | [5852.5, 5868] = -1.03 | 16.2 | 16.3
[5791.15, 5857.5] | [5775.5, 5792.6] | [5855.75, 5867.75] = -2.94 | 16.1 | 16.1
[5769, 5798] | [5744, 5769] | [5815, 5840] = 0.21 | 16.6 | 16.7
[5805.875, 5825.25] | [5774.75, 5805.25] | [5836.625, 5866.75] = -0.13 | 16.6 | 16.6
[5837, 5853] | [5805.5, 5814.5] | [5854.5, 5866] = -0.45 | 16.7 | 16.2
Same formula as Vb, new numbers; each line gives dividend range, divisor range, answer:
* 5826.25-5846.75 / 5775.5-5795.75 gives 1.06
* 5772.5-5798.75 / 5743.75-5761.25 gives 0.99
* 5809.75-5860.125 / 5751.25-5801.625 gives 1.03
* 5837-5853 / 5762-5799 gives 1.04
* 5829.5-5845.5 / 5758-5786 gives 1.06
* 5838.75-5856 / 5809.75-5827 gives 1.03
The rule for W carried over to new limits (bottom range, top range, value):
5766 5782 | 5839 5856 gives 1.04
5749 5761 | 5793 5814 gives 1.03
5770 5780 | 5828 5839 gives 1.03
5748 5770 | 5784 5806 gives 1.02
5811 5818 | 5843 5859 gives 1.05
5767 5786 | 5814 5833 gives 1.03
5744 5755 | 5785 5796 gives 0.99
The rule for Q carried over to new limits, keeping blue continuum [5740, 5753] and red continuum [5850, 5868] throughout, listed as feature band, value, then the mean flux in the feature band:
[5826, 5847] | -0.04 mag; 16.9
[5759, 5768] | 0.02 mag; 16.3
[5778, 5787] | 0.03 mag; 16.1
